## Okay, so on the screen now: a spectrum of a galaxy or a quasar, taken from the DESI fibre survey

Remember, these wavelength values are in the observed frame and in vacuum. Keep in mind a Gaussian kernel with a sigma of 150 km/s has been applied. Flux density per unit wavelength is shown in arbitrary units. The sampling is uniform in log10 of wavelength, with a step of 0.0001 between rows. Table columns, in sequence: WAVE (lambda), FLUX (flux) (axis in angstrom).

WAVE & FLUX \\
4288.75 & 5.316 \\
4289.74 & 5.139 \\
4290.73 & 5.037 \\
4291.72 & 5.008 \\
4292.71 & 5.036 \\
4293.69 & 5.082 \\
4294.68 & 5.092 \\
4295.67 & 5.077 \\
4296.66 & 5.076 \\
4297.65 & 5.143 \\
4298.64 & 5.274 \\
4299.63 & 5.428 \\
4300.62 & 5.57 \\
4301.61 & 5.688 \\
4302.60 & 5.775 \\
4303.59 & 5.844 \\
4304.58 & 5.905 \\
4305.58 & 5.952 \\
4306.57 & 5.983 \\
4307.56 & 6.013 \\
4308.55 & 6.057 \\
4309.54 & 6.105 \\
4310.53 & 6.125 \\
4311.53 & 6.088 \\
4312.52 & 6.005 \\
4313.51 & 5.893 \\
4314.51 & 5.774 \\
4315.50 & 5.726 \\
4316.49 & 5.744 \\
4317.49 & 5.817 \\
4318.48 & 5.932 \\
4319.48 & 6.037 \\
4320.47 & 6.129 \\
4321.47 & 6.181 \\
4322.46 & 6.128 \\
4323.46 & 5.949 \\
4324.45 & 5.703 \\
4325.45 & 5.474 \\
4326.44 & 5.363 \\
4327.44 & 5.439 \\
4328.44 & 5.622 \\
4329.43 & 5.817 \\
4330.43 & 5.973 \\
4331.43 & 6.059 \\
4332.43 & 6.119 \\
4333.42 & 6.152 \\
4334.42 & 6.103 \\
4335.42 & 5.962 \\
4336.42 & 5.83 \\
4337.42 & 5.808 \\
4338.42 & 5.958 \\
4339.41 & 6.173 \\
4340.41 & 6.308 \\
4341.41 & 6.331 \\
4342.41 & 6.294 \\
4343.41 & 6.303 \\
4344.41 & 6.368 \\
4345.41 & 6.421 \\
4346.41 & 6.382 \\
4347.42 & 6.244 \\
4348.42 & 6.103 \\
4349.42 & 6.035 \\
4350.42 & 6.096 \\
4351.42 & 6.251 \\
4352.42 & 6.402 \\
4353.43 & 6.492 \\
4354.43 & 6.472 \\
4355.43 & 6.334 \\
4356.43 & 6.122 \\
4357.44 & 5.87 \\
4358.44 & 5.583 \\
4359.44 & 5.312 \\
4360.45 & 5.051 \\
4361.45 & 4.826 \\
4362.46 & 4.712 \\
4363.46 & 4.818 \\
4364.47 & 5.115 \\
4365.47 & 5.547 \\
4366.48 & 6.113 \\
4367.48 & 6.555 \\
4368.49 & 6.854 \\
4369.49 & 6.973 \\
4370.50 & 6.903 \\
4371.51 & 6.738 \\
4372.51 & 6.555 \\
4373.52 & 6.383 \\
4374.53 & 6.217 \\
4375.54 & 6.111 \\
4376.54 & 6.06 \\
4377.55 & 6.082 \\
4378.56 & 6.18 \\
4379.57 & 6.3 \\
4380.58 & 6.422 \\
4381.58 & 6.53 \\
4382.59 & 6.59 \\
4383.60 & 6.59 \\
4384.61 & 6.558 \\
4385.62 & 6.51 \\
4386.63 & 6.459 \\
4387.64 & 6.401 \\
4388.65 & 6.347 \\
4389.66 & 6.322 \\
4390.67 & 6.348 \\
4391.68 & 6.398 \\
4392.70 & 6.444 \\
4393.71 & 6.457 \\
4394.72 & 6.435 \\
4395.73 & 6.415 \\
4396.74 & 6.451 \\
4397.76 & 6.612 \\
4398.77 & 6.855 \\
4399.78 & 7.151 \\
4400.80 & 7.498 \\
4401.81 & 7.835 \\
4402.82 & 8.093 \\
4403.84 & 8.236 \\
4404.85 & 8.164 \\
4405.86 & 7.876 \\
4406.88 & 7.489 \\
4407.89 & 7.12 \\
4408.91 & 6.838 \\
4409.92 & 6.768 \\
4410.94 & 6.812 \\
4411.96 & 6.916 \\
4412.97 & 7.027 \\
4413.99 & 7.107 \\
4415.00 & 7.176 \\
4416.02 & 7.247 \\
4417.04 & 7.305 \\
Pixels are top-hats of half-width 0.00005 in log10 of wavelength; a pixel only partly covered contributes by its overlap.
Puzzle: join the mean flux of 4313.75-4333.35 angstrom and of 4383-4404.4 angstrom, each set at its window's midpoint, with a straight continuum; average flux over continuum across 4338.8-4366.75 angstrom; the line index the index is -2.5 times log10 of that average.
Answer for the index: 0.05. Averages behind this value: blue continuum 5.85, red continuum 6.78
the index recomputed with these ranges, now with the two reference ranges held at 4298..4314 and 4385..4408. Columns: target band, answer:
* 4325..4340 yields 0.06 mag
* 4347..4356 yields 0.02 mag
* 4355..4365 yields 0.21 mag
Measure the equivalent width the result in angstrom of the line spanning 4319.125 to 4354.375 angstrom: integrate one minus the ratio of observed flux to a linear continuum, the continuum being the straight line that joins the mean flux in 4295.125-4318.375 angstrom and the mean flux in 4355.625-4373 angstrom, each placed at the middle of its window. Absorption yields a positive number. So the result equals -1.5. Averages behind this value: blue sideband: 5.74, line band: 6.06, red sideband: 5.87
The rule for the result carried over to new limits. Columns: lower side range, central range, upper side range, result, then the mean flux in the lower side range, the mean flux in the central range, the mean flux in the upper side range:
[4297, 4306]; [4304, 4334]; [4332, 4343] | -0.3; 5.6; 5.91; 6.1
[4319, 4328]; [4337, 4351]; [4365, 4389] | -0.4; 5.82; 6.21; 6.42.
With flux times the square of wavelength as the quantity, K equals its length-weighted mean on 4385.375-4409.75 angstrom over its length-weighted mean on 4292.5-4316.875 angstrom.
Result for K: 1.28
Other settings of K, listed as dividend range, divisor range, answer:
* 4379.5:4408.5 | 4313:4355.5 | 1.17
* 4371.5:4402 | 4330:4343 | 1.09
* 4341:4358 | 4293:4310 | 1.15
